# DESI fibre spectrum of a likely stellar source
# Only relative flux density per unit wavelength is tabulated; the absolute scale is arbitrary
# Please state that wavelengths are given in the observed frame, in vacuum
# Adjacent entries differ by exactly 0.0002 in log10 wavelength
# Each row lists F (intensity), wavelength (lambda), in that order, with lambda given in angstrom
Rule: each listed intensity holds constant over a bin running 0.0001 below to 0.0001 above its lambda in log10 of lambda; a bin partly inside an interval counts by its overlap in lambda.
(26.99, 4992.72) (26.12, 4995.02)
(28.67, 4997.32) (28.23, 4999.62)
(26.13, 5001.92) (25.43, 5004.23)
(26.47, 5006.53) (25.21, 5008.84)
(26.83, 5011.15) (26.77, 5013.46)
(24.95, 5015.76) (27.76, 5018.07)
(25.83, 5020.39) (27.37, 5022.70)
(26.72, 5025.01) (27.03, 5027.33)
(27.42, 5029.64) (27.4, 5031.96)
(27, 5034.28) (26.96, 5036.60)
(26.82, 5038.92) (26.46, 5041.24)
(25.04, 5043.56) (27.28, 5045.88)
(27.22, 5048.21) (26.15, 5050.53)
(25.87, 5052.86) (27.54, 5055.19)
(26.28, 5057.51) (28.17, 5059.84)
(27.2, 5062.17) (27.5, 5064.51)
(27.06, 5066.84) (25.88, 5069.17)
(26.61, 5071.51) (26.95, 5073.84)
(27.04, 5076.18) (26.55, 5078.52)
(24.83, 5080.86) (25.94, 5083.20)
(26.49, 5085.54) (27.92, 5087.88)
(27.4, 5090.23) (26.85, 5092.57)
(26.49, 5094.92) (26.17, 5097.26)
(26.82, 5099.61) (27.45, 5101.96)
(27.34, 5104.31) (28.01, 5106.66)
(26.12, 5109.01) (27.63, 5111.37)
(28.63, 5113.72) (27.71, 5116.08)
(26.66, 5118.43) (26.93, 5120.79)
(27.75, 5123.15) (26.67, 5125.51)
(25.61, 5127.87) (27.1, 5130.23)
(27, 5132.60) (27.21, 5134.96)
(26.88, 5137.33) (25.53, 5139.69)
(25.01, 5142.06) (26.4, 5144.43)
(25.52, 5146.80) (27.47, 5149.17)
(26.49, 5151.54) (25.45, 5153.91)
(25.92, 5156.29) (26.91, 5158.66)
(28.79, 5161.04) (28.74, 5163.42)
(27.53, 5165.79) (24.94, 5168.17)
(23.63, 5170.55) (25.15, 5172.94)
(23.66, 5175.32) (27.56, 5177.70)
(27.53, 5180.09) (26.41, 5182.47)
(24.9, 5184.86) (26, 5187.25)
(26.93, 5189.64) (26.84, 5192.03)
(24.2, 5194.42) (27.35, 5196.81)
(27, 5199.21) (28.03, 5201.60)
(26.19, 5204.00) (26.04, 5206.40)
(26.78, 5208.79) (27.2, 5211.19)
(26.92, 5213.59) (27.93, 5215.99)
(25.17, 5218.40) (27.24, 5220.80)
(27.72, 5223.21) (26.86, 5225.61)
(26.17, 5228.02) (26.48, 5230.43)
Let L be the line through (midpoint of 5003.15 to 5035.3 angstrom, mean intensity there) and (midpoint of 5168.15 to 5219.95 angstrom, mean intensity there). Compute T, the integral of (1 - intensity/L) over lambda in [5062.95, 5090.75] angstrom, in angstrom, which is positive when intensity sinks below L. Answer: -0.21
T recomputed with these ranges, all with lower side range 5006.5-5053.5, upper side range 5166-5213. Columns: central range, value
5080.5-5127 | -1.1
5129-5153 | -0.1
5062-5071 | -0.1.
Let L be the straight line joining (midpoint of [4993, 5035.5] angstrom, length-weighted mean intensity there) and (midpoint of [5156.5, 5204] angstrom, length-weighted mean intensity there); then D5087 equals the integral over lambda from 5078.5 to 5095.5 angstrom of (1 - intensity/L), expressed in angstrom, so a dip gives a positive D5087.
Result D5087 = 0.0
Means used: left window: 26.7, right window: 26.4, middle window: 26.6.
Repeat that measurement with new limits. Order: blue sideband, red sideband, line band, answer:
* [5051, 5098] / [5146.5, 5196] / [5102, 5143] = -0.72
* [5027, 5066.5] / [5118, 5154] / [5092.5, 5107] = -0.17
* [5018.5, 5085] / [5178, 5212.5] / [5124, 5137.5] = -0.06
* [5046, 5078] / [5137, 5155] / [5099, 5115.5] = -0.63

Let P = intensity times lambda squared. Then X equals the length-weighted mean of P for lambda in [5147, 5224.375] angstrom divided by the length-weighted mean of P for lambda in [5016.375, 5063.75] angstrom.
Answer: 1.0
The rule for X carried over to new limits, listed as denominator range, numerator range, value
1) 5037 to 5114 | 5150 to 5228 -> 1.03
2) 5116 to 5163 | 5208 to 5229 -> 1.04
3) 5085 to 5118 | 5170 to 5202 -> 0.99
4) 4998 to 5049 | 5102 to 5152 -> 1.05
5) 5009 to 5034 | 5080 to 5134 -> 1.04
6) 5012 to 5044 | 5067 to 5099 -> 1.02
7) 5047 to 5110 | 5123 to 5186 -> 1.01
